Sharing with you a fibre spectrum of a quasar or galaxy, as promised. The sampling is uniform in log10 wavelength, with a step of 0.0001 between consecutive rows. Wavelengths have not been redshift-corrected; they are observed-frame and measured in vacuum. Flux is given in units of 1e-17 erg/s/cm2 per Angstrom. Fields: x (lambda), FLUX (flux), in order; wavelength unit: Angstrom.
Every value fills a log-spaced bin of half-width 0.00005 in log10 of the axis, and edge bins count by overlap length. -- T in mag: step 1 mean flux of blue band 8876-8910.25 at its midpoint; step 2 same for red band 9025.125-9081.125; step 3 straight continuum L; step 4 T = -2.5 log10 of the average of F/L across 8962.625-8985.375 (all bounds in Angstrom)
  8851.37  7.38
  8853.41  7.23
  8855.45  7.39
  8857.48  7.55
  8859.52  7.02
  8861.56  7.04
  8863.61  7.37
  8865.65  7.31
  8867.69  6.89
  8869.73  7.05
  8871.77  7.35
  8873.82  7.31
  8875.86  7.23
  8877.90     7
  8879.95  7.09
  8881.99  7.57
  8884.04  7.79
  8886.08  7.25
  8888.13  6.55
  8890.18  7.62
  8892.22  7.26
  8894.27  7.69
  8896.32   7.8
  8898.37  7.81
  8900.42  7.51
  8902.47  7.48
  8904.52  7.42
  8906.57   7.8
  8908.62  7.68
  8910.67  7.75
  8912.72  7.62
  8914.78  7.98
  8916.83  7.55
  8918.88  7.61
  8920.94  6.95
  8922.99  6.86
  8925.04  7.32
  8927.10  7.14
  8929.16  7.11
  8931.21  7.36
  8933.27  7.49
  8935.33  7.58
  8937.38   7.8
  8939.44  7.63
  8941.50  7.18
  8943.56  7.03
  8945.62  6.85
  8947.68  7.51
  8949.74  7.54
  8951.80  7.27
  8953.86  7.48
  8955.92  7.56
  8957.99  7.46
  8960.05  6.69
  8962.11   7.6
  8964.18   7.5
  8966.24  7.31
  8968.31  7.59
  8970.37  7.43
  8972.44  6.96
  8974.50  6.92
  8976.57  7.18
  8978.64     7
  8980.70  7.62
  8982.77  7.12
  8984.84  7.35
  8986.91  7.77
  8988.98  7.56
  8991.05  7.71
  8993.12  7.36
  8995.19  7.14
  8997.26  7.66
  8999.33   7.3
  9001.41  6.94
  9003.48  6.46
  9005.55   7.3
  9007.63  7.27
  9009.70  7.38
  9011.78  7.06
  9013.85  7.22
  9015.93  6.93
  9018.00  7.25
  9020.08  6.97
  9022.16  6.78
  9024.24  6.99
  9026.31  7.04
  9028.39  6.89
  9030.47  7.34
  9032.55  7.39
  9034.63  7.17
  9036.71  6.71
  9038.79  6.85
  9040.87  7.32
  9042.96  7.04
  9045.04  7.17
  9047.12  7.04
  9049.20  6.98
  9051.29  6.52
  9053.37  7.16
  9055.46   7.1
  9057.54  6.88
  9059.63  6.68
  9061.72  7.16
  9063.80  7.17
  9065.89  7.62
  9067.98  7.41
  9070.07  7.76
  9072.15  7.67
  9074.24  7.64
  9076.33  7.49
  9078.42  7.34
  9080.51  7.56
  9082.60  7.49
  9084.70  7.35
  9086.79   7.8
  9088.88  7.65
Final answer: 0.01 mag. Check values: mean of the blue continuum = 7.46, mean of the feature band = 7.28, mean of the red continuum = 7.19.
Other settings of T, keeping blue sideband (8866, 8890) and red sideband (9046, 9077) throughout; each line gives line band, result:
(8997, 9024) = 0.018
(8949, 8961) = -0.018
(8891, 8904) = -0.055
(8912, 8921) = -0.057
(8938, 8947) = 0.000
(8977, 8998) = -0.031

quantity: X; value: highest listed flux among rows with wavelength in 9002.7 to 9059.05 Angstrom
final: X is 7.39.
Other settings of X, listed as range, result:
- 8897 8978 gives 7.98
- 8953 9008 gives 7.77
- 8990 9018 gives 7.71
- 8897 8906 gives 7.81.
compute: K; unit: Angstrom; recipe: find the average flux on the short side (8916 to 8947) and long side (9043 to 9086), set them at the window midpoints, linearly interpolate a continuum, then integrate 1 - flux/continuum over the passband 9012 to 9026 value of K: 0.5 Angstrom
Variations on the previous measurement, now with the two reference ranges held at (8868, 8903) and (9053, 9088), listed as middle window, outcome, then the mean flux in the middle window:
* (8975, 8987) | 0.1 Angstrom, 7.29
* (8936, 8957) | -0.1 Angstrom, 7.39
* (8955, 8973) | 0.0 Angstrom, 7.35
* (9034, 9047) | 0.6 Angstrom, 7.04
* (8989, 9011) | 0.3 Angstrom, 7.26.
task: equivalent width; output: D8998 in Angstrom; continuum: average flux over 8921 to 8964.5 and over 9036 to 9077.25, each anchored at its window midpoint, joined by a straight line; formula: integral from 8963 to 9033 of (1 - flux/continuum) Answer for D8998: 0.22 Angstrom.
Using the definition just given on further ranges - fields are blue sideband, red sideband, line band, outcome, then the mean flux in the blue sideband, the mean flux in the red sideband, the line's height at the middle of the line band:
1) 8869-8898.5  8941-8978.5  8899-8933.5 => -0.6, 7.35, 7.28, 7.32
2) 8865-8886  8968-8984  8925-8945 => -0.3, 7.26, 7.22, 7.23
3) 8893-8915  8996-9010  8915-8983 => 1.1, 7.67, 7.18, 7.44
